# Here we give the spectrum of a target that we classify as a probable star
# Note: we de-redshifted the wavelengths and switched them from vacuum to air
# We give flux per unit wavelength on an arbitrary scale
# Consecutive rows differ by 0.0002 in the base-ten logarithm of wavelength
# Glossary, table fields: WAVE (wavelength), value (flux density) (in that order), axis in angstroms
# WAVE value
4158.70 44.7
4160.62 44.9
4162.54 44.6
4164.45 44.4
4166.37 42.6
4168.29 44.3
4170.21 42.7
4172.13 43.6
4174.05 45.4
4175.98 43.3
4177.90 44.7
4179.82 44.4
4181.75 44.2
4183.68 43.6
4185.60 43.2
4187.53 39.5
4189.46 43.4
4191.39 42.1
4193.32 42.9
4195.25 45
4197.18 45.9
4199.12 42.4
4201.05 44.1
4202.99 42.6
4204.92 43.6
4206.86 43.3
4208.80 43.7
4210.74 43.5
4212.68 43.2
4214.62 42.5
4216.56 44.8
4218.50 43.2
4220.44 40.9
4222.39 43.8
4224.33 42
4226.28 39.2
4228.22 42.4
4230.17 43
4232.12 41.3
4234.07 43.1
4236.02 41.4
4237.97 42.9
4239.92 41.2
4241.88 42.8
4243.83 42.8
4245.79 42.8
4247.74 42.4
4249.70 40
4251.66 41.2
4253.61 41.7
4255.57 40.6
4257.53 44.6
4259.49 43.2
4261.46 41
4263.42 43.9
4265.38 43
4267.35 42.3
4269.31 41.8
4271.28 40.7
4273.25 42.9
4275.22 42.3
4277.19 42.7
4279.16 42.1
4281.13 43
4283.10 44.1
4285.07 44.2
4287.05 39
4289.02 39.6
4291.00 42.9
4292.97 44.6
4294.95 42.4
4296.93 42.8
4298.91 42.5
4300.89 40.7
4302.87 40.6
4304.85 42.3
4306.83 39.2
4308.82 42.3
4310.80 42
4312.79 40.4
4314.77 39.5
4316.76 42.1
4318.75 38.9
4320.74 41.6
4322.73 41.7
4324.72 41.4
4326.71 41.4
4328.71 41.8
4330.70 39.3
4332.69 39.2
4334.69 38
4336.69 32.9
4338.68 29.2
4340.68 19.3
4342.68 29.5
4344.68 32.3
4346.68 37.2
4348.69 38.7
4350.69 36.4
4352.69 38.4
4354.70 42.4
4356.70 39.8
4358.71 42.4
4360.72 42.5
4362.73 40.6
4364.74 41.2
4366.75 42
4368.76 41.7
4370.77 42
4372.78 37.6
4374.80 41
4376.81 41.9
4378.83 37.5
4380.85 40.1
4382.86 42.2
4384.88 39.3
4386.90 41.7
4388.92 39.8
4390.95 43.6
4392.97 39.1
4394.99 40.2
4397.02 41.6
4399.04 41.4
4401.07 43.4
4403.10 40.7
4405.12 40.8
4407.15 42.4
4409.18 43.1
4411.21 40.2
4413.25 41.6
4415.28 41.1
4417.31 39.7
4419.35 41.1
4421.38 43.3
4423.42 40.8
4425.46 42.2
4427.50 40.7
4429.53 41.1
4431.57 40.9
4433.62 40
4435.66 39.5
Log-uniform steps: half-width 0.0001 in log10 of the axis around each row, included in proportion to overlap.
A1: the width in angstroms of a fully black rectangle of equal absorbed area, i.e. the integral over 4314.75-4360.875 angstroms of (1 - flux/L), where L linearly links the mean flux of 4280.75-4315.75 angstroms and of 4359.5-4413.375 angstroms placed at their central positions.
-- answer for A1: 4.3 angstroms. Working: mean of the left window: 41.8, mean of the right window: 41.1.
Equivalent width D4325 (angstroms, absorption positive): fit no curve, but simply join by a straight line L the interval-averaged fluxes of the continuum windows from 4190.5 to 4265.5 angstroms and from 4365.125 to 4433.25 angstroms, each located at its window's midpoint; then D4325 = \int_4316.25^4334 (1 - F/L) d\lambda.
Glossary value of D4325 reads 0.4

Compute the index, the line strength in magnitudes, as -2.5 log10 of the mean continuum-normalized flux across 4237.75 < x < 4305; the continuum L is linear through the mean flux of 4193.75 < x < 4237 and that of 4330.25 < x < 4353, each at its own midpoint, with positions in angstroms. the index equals -0.09 mag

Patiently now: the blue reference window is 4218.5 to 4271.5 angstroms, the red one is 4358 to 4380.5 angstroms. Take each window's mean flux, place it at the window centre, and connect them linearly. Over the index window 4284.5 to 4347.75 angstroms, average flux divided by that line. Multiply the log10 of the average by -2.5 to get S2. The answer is 0.06 mag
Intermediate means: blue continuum 42.1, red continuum 40.9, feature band 39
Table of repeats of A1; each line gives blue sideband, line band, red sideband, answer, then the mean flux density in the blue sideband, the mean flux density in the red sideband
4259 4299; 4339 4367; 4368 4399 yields 2.8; 42.4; 40.6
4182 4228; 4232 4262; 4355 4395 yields 0.3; 43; 40.9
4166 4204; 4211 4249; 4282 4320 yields 0.3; 43.5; 41.6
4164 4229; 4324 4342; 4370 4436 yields 2.6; 43.2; 41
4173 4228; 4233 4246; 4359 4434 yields 0.1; 43.2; 41.1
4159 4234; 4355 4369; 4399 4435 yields 0.1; 43.3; 41.3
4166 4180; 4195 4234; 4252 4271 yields 0.2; 43.9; 42.4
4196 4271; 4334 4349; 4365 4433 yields 3.6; 42.6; 41.1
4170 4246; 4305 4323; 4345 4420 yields 0.3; 43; 40.6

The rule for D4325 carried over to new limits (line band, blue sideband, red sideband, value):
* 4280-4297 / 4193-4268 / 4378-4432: -0.1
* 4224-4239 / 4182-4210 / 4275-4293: 0.3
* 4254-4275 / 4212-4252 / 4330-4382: -0.7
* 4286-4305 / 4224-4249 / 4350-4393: -0.1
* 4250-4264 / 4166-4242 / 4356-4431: 0.1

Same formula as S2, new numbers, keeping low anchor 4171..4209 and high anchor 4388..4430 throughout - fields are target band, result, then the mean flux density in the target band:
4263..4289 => 0.009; 42.3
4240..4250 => 0.020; 42.2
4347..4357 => 0.079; 39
